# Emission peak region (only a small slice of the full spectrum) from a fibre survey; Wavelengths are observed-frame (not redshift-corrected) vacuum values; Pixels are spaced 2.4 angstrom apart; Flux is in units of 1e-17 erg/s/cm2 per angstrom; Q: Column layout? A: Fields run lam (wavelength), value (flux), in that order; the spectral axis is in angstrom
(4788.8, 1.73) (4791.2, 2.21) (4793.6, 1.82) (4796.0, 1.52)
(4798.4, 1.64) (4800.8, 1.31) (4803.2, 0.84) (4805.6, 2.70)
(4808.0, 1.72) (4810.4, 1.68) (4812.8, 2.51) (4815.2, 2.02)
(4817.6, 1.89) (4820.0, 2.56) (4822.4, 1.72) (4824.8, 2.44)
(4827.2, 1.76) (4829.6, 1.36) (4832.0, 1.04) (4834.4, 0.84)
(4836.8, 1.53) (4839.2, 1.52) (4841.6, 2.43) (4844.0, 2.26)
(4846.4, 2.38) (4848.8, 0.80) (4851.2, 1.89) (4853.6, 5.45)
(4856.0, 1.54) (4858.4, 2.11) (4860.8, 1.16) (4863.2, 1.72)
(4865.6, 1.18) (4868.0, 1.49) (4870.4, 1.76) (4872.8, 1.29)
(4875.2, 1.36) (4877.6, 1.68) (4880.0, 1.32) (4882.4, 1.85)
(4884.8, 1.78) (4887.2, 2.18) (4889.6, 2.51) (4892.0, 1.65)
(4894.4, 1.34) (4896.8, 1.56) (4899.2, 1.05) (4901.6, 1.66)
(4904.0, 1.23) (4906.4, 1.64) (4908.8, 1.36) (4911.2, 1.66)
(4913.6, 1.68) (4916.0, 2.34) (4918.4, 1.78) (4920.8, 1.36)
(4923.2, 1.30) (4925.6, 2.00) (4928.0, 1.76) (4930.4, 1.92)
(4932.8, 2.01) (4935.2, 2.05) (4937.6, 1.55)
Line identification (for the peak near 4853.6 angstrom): Hgamma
